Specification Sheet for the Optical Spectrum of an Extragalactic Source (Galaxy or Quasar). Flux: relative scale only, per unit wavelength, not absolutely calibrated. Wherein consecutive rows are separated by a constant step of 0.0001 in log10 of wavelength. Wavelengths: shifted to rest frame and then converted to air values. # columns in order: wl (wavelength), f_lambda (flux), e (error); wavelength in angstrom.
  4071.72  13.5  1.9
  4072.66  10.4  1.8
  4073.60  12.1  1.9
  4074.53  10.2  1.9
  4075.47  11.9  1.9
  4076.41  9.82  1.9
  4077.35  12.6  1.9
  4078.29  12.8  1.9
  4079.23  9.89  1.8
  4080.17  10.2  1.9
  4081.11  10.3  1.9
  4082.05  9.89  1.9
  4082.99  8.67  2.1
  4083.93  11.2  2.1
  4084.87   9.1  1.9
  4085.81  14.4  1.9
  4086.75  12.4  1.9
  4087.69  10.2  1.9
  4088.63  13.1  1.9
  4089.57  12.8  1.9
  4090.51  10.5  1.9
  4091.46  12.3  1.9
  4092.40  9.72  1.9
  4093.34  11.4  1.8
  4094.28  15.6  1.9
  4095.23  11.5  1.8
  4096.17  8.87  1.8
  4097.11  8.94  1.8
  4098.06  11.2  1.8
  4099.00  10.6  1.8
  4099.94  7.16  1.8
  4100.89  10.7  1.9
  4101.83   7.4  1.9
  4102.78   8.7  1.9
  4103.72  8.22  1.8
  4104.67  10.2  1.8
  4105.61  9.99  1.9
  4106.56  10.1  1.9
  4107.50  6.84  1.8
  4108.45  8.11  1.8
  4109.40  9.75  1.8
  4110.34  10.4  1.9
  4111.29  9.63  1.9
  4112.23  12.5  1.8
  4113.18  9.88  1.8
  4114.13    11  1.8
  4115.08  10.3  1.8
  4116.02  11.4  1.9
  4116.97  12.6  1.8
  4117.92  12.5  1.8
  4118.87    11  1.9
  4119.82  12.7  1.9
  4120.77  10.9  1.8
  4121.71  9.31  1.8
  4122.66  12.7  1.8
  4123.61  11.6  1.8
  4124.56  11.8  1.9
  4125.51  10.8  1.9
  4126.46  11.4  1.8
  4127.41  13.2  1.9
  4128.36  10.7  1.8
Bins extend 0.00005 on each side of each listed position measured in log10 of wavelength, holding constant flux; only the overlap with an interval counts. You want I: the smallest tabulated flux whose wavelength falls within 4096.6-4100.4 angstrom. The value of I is 7.16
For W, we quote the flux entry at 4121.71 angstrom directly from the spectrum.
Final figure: 9.31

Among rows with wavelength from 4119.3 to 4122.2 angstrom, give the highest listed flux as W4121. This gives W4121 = 12.7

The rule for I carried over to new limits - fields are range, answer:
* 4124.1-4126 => 10.8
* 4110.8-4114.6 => 9.63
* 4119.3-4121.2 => 10.9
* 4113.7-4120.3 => 10.3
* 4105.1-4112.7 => 6.84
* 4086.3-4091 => 10.2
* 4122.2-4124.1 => 11.6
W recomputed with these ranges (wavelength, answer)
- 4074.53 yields 10.2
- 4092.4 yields 9.72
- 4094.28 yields 15.6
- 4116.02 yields 11.4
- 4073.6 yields 12.1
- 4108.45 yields 8.11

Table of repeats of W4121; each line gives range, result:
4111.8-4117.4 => 12.6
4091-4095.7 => 15.6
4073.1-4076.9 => 12.1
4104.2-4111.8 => 10.4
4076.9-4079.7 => 12.8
